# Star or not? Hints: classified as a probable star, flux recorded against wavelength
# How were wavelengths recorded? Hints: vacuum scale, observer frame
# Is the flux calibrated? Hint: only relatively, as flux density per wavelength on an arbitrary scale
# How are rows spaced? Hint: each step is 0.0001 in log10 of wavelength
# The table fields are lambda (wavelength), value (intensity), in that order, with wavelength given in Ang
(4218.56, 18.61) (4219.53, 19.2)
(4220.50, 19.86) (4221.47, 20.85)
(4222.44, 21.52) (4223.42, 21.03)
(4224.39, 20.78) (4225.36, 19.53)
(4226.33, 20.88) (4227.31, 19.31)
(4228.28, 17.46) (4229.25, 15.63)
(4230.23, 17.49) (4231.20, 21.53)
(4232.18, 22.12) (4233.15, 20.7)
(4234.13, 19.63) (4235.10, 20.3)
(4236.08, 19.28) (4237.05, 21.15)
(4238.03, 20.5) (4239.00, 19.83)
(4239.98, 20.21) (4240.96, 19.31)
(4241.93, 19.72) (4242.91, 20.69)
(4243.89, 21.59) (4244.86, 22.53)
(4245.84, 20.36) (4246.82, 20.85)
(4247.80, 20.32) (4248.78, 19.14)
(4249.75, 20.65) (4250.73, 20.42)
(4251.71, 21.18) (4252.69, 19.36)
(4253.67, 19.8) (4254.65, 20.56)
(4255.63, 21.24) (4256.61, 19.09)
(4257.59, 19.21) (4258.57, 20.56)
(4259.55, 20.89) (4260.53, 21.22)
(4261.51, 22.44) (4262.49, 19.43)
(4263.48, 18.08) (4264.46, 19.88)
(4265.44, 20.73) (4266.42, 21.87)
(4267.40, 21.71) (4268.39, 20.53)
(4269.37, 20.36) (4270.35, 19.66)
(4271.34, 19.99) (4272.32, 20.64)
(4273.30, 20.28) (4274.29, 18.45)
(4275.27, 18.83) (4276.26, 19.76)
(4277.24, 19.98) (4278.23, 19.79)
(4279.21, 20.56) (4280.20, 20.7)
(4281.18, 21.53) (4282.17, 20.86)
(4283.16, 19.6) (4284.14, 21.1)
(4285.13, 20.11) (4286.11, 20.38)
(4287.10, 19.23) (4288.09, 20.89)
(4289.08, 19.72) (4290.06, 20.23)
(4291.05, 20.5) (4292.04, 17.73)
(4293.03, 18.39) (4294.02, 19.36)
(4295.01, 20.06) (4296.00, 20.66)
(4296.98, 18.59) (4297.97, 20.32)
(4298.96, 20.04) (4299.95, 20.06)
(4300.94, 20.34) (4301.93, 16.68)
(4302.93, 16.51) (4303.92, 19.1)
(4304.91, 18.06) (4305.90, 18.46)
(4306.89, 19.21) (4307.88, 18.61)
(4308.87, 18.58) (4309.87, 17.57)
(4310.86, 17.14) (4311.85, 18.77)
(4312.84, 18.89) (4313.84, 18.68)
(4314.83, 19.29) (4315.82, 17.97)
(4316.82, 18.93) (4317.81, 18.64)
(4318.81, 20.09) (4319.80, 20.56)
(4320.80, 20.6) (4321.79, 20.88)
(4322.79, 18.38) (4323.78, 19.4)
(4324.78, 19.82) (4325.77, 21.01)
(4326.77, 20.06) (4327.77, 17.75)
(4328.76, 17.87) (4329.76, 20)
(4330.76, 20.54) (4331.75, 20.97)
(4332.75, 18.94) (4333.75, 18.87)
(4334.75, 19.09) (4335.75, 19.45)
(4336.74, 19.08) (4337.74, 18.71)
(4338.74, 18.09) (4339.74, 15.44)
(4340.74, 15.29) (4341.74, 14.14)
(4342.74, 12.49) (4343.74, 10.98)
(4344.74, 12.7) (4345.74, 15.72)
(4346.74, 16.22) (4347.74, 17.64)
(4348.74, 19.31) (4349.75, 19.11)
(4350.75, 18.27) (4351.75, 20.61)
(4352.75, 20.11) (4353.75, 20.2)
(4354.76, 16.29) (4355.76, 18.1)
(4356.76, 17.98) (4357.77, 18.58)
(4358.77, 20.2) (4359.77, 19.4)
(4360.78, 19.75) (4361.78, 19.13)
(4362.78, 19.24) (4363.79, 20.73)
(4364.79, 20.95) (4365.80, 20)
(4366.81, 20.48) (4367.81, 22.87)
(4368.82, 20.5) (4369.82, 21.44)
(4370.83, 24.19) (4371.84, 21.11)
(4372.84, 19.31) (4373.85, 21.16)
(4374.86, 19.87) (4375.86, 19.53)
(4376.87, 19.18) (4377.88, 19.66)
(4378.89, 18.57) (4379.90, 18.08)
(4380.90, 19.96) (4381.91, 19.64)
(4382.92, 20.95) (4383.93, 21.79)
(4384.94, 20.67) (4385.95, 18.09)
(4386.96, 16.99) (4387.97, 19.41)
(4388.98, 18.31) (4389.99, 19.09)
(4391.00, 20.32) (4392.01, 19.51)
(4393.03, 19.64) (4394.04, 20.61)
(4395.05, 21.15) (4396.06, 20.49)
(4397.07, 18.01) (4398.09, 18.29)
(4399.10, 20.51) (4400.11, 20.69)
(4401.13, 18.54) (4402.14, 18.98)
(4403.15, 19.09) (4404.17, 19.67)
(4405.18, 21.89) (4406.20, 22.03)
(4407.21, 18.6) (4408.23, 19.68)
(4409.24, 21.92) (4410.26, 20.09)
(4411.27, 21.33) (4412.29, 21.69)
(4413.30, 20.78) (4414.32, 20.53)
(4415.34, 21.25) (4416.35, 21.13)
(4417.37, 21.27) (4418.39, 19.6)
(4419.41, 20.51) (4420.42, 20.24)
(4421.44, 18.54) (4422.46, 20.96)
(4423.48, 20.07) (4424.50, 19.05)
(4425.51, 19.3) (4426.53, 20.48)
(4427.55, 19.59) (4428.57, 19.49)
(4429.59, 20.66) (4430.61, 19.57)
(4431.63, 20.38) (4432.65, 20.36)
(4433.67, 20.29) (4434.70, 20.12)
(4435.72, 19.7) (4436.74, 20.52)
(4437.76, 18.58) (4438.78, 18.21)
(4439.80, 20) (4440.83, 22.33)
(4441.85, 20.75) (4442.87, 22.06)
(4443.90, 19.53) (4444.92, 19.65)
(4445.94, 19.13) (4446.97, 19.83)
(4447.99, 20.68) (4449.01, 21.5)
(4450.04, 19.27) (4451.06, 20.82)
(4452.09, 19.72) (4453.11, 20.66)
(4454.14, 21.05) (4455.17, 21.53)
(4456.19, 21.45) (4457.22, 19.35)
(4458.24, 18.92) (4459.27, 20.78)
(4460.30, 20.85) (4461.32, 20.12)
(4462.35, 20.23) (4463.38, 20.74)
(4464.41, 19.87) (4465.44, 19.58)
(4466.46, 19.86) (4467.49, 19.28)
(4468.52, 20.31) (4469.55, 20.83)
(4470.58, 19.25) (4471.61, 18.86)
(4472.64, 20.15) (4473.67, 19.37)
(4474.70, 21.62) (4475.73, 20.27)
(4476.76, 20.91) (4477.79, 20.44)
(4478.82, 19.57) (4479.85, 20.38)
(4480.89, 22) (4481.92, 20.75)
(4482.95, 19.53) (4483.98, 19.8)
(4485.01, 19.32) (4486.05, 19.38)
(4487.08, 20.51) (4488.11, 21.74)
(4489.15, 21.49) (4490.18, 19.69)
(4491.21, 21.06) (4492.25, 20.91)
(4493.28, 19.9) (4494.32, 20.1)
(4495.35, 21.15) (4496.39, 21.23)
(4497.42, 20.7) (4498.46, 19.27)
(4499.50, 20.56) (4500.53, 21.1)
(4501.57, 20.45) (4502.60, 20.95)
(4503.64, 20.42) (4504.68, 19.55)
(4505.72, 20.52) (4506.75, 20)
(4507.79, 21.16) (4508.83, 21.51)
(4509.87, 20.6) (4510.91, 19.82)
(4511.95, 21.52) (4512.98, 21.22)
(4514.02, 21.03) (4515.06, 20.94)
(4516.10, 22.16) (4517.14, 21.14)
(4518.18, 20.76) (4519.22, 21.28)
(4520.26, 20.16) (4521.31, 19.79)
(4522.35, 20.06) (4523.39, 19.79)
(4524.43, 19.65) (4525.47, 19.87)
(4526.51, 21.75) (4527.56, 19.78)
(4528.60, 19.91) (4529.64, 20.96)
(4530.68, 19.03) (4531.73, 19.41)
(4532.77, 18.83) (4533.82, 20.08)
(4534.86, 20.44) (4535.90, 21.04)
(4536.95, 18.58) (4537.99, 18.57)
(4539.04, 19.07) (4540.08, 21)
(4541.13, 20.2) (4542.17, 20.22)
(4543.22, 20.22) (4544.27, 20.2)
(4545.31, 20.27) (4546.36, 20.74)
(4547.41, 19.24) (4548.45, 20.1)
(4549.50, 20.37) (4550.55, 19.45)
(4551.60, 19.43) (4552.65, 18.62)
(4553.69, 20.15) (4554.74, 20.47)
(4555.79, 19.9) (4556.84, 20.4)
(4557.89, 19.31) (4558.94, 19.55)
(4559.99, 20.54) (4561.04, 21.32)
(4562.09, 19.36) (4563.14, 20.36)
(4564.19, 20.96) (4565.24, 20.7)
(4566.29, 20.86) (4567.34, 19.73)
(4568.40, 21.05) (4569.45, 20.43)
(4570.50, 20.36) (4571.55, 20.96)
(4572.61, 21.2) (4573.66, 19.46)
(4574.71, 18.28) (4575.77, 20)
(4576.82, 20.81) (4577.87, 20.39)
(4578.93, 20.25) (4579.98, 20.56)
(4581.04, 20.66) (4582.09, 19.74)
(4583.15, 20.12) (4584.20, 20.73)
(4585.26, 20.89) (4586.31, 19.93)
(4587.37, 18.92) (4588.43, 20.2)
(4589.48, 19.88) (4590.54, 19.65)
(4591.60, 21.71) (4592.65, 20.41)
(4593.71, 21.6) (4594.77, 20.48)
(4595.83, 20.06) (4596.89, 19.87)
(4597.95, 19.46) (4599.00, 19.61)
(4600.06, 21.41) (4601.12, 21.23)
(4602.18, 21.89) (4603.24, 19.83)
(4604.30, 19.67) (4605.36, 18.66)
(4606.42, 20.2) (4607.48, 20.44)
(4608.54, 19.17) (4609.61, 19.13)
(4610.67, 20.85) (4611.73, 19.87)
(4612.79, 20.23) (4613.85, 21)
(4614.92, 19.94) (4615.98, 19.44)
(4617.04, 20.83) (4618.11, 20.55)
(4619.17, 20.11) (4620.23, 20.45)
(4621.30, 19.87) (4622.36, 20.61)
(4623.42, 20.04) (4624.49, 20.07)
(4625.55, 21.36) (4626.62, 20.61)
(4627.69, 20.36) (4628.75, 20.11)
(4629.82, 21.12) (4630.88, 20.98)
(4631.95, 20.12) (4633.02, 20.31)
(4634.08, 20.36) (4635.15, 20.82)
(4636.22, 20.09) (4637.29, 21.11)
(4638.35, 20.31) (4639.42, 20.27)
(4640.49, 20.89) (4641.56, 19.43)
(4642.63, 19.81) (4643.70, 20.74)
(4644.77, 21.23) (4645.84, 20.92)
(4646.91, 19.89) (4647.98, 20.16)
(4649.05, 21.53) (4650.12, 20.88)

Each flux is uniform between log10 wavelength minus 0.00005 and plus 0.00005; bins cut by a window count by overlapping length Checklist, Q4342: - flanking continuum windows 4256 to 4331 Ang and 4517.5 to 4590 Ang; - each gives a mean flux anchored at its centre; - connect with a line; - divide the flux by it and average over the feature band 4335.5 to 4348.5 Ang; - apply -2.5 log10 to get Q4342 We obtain 0.237 mag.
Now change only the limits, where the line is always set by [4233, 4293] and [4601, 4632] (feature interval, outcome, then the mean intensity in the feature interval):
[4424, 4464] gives 0.00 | 20.2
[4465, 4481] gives 0.01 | 20.1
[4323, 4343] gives 0.10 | 18.4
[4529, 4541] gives 0.03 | 19.7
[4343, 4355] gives 0.18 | 17.2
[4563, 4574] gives -0.02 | 20.6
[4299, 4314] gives 0.10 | 18.5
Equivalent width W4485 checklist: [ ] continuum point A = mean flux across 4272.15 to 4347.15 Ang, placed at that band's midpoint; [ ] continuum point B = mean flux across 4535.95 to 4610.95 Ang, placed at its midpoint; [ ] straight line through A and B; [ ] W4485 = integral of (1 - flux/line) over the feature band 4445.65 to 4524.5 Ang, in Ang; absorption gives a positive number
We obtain -2.9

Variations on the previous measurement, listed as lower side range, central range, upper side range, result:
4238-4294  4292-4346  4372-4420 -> 4.5 Ang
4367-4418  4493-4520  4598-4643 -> -0.7 Ang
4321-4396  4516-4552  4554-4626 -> -0.2 Ang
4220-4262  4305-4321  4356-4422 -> 1.1 Ang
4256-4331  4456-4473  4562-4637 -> 0.0 Ang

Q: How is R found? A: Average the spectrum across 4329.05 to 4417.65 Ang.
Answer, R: 19.3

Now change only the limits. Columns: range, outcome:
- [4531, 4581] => 20.1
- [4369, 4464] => 20.1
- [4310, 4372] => 18.8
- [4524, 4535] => 20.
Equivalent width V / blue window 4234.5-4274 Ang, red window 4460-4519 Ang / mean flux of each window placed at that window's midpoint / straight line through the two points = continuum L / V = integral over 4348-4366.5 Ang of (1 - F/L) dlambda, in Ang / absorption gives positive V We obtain 1.0 Ang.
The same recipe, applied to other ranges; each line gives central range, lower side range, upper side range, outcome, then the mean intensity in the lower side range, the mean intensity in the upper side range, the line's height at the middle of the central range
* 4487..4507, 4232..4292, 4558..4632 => -0.27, 20.3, 20.3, 20.3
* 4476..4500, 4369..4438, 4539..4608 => -0.38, 20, 20.2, 20.1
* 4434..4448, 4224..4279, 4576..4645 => 0.12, 20.1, 20.3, 20.2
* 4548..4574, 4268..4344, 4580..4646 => -0.12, 19.1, 20.3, 20.1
